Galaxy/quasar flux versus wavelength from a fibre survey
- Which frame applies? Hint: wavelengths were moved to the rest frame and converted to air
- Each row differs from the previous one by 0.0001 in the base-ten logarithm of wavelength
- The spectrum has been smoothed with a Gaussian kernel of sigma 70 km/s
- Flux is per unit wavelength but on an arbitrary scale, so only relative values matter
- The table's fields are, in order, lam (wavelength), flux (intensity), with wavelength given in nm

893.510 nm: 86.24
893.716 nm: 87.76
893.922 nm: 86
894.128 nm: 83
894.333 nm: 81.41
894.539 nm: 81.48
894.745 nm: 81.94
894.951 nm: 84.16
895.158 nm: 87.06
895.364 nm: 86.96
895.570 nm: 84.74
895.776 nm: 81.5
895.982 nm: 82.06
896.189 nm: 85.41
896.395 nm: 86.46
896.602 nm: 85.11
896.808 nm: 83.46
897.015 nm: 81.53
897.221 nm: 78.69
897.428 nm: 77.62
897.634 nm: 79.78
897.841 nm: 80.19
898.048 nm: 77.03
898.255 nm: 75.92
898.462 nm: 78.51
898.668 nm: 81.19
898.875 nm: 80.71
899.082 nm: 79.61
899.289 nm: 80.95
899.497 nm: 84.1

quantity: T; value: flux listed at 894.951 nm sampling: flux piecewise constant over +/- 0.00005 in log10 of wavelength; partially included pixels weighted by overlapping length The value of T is 84.16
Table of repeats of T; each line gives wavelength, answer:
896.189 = 85.41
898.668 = 81.19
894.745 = 81.94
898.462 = 78.51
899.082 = 79.61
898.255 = 75.92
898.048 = 77.03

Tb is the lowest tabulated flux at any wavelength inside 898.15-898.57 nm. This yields 75.92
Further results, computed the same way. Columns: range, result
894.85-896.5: 81.5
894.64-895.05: 81.94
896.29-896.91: 83.46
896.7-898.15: 77.03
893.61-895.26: 81.41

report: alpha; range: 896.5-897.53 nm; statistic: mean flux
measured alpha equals 81.3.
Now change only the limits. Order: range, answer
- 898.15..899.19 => 79.2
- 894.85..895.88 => 84.9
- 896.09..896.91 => 85.1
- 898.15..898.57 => 77.4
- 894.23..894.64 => 81.6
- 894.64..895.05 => 83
